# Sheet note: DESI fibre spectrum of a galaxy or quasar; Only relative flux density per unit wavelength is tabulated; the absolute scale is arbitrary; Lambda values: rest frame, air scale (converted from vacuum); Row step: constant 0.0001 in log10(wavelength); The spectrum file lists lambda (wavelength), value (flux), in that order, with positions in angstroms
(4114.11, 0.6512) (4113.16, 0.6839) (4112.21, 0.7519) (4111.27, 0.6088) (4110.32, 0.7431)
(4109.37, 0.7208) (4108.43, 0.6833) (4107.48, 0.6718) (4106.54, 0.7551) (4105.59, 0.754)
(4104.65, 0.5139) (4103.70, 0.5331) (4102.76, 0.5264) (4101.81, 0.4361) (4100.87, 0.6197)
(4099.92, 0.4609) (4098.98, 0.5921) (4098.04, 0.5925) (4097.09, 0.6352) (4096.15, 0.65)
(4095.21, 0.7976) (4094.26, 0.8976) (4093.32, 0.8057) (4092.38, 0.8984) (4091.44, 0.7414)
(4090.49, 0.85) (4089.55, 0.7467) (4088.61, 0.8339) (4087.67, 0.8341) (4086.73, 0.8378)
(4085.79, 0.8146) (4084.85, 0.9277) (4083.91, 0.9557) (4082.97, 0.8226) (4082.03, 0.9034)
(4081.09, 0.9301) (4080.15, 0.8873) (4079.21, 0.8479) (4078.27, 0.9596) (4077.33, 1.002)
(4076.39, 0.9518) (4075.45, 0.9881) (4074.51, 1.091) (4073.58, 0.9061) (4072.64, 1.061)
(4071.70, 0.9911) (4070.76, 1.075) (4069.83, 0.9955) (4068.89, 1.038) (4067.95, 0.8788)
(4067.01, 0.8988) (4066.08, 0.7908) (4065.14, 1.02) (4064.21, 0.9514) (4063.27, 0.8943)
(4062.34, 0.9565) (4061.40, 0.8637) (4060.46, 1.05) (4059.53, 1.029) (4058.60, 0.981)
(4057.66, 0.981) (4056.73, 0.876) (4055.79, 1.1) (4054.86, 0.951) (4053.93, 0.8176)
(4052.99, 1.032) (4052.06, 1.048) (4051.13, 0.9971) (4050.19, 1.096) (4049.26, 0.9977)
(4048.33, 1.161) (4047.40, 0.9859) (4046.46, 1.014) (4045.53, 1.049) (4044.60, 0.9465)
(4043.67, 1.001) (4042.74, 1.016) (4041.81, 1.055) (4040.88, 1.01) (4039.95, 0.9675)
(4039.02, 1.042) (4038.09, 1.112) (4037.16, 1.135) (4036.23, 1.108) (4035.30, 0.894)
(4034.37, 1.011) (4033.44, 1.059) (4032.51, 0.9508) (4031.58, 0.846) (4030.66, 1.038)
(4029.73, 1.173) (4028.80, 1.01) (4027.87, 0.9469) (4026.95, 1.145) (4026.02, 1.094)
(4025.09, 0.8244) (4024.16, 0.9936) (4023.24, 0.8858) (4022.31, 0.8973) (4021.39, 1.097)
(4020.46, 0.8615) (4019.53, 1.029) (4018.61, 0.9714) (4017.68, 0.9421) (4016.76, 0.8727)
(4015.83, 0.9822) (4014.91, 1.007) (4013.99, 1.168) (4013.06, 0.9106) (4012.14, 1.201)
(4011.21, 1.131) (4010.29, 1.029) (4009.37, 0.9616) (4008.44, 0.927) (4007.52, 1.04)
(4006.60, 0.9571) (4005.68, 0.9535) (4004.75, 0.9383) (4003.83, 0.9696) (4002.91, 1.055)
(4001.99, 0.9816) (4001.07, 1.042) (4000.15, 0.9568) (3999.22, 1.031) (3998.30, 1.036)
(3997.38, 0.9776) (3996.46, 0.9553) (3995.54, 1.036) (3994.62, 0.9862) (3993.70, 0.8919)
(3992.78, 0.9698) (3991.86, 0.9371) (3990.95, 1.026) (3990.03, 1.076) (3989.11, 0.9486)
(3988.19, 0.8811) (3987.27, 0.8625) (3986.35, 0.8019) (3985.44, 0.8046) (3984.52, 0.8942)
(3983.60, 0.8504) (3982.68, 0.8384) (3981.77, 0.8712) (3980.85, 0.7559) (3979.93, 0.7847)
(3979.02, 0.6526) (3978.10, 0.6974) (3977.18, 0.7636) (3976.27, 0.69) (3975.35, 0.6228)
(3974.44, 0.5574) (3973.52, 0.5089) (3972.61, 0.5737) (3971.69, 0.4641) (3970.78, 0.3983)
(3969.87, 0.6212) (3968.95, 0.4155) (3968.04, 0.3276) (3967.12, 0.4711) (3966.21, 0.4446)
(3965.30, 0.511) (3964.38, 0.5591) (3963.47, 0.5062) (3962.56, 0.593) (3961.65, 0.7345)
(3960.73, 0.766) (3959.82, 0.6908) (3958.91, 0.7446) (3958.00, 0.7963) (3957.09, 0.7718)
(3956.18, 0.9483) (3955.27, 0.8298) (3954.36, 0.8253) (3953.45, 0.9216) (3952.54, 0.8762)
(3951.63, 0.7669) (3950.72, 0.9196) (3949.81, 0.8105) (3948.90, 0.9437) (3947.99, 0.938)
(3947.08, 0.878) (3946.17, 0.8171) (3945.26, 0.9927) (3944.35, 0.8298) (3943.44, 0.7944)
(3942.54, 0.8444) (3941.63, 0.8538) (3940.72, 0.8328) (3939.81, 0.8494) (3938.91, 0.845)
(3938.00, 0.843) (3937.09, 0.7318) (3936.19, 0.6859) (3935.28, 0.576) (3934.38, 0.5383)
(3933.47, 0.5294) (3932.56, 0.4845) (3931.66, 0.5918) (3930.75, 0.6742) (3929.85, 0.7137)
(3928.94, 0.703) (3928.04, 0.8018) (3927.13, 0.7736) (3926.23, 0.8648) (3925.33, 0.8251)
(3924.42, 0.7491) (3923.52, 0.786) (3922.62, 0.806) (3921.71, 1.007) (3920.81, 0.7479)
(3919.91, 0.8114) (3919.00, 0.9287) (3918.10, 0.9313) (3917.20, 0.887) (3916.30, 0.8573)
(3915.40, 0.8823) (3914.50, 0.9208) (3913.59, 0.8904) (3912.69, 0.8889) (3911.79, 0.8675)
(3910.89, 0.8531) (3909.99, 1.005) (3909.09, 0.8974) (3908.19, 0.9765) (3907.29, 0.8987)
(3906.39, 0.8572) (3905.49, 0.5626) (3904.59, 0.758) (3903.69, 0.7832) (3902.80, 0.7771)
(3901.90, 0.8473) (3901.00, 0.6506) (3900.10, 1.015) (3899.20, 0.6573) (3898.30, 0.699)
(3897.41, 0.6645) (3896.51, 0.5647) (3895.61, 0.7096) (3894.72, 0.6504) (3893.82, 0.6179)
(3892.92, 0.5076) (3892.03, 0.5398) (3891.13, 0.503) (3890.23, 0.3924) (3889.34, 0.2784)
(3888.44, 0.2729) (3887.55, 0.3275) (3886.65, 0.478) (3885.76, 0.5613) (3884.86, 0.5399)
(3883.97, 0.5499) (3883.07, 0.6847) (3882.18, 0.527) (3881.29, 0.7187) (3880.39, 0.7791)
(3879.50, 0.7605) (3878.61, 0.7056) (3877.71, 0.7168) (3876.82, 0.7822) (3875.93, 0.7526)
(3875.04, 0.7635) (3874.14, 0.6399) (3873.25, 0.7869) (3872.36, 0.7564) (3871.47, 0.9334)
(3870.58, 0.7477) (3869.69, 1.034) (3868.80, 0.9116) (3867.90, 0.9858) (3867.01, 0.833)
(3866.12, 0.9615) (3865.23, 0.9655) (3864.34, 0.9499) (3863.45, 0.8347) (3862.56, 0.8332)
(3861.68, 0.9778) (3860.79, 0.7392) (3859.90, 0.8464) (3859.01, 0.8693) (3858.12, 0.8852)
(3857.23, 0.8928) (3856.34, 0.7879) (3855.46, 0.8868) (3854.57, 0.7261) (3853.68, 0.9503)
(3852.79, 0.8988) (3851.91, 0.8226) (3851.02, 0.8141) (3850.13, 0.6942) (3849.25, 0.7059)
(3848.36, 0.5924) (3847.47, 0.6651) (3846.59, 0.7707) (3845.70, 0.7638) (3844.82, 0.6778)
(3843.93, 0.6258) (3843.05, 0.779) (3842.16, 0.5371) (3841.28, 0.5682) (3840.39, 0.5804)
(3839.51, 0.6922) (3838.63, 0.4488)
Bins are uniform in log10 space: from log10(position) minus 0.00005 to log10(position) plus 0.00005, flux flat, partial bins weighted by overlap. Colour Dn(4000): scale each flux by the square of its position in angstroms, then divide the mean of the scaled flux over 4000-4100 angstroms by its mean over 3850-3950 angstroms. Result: 1.3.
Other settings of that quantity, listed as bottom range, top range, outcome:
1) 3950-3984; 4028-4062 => 1.55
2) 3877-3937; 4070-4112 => 1.22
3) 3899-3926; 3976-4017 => 1.16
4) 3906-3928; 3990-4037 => 1.20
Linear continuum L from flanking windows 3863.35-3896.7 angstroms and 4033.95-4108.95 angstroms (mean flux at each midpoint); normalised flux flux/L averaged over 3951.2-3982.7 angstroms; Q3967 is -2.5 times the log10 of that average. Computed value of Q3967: 0.17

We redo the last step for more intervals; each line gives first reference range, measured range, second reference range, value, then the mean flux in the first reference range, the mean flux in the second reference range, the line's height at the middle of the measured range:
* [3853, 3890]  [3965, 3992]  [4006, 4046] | 0.310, 0.753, 1.01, 0.929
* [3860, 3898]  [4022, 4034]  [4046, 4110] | -0.201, 0.697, 0.865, 0.823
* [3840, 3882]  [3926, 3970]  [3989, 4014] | 0.250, 0.79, 1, 0.921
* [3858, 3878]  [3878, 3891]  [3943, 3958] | 0.490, 0.849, 0.864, 0.852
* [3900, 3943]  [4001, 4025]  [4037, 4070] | -0.065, 0.798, 0.991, 0.932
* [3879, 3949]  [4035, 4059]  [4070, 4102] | -0.238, 0.738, 0.839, 0.816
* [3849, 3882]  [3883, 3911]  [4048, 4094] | 0.274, 0.827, 0.939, 0.844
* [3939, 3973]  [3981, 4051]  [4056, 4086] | -0.172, 0.727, 0.95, 0.843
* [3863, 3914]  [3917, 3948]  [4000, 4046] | 0.050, 0.729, 1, 0.819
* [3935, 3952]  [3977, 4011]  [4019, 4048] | 0.007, 0.832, 1.01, 0.93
